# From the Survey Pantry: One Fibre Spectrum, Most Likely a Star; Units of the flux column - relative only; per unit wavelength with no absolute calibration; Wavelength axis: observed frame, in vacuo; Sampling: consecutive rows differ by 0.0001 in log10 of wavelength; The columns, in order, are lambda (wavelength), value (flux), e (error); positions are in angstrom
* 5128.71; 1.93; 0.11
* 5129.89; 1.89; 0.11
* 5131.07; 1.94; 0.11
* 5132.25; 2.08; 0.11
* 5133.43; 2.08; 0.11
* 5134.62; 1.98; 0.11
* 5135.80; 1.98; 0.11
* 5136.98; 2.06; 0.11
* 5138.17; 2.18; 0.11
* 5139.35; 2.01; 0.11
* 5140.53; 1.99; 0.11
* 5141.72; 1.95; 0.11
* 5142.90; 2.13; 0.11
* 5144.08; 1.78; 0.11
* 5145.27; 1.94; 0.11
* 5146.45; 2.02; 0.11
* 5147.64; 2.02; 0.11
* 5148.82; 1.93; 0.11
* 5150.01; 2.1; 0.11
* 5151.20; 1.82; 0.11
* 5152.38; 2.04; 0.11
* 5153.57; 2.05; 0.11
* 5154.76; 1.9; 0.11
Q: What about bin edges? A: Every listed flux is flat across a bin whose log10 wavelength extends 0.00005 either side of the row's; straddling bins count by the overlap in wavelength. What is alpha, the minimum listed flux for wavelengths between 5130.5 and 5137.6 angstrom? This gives 1.94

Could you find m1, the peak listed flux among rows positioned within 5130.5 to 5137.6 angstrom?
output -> 2.08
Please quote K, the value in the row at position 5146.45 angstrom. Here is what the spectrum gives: 2.02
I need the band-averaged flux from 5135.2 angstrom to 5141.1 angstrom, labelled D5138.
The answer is 2.05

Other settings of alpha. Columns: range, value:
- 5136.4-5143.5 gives 1.95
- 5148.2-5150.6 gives 1.93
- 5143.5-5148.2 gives 1.78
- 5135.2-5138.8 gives 1.98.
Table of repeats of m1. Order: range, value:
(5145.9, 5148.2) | 2.02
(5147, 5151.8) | 2.1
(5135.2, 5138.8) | 2.18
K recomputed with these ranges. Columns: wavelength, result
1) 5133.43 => 2.08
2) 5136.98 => 2.06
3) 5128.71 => 1.93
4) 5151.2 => 1.82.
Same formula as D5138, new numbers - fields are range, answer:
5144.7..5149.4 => 1.98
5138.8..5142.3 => 1.98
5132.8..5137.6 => 2.02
